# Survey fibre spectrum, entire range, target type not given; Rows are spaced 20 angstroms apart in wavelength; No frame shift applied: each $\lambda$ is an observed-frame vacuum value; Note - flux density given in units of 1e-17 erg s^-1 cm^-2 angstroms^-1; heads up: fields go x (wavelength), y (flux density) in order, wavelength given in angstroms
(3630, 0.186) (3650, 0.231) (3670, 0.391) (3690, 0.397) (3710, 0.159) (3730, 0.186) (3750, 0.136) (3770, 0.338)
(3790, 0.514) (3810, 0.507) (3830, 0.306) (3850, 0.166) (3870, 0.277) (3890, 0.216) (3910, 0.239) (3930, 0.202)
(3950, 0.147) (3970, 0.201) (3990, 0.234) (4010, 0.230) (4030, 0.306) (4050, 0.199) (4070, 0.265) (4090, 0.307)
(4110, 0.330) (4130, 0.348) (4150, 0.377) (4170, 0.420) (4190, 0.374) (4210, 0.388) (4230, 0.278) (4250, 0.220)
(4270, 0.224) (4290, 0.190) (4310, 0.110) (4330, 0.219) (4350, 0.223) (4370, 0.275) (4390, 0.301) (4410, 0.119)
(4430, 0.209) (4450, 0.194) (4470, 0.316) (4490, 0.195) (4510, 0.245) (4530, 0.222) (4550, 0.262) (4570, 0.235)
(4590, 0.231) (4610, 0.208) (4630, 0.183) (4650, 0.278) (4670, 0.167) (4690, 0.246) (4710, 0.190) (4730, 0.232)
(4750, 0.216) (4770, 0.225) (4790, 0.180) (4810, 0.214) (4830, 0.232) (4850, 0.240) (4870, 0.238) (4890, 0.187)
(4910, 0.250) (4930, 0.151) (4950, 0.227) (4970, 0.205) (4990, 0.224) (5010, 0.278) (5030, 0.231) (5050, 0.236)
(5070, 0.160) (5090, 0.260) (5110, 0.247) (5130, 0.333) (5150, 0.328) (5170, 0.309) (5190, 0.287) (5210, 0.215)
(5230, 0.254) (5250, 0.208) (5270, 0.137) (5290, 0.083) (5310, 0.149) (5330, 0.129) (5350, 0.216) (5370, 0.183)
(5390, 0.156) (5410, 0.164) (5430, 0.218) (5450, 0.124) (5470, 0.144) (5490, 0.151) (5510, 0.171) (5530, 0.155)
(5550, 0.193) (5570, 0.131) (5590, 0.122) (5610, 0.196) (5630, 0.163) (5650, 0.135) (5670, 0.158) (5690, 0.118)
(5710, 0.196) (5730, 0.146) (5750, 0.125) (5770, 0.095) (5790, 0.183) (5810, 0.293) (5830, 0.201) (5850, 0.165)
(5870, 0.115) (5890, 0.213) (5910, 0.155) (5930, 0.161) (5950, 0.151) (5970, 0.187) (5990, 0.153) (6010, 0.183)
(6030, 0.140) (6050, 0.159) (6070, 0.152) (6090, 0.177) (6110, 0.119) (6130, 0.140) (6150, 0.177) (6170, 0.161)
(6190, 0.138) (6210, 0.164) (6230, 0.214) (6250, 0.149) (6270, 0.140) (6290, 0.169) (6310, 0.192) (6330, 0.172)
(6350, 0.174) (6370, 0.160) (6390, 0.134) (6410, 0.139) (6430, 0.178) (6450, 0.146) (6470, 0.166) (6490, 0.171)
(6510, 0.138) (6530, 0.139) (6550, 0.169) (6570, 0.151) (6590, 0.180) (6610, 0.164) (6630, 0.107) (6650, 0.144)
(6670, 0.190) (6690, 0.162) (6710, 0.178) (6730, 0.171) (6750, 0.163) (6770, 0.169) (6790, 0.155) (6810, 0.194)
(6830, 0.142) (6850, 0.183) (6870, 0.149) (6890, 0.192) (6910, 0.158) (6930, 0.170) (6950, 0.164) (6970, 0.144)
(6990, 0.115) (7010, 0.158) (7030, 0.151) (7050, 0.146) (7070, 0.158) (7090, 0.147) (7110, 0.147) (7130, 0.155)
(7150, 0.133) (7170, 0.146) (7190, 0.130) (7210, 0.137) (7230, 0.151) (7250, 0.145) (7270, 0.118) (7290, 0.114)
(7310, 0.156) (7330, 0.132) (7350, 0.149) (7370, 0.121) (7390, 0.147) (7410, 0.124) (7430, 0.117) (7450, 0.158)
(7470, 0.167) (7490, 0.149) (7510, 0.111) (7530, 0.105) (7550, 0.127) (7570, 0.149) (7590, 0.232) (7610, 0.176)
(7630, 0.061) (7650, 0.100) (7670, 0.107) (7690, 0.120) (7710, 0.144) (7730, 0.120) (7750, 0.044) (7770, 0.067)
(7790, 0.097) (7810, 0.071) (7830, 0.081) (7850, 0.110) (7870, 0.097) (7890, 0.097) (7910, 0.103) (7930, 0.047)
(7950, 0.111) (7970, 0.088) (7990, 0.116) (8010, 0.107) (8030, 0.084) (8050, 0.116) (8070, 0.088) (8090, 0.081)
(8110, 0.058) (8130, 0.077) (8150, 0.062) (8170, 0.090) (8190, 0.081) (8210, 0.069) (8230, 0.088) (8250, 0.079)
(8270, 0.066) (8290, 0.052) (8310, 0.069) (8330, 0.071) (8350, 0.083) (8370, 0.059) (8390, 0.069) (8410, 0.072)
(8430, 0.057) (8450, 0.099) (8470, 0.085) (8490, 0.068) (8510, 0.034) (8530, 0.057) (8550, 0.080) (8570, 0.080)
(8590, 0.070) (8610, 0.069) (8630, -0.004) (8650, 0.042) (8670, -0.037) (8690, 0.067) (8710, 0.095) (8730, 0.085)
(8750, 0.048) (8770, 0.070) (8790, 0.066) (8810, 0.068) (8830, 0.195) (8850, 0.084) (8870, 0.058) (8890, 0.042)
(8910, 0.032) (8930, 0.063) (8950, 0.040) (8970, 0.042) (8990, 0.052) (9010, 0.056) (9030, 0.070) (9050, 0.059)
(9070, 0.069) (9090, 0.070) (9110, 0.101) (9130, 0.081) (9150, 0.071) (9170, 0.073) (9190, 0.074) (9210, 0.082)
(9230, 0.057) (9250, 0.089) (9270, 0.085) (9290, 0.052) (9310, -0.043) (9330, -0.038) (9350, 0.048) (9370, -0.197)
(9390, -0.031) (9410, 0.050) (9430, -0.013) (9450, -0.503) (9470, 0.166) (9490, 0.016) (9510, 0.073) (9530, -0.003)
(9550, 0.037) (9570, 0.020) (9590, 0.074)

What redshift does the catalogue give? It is 1.70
